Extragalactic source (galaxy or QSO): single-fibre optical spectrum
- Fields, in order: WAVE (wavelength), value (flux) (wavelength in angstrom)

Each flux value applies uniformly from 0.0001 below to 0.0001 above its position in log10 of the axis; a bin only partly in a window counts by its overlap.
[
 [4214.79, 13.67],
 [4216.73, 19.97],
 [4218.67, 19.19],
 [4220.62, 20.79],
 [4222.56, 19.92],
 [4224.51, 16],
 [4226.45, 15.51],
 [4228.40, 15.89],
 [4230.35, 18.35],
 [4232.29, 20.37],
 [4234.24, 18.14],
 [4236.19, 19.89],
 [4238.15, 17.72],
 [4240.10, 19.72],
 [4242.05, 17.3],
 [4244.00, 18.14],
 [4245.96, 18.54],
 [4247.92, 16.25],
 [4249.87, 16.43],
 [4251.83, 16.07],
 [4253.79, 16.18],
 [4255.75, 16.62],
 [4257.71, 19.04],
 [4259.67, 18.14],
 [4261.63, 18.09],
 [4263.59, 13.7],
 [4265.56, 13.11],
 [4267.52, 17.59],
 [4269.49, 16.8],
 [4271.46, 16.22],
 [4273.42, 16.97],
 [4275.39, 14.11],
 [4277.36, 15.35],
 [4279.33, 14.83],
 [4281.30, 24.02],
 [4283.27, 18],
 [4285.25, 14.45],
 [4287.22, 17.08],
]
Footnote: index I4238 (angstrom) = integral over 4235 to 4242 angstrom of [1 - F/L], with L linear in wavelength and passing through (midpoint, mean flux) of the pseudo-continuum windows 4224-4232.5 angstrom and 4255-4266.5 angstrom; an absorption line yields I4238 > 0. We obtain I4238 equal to -0.8 angstrom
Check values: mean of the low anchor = 17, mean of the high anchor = 16.5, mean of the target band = 18.8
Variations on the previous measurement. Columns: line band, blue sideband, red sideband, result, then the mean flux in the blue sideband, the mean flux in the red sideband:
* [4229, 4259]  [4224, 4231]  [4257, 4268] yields -2.6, 16.4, 16.5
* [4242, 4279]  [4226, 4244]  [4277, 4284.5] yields 3.4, 18.2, 18.2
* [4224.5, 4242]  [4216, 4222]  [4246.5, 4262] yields 0.7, 20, 17.1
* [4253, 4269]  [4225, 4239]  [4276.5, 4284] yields 1.3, 17.9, 18.1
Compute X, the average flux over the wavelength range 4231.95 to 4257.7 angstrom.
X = 17.8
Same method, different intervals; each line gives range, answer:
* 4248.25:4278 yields 16.3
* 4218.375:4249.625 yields 18.2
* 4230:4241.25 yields 19.1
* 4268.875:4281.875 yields 16.7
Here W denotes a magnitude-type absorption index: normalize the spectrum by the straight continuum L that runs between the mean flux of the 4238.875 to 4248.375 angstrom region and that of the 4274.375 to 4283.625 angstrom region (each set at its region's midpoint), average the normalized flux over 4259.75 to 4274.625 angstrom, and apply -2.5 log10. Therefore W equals 0.09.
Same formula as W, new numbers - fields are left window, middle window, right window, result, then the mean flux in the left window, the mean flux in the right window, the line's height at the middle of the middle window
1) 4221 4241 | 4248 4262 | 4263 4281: -0.023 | 18.2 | 15.8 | 16.8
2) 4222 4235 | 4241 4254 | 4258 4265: 0.003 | 17.7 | 16.7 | 17.1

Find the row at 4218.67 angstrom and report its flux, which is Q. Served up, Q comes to 19.19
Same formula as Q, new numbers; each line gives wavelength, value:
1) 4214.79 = 13.67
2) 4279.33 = 14.83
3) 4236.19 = 19.89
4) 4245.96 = 18.54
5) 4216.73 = 19.97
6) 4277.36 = 15.35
